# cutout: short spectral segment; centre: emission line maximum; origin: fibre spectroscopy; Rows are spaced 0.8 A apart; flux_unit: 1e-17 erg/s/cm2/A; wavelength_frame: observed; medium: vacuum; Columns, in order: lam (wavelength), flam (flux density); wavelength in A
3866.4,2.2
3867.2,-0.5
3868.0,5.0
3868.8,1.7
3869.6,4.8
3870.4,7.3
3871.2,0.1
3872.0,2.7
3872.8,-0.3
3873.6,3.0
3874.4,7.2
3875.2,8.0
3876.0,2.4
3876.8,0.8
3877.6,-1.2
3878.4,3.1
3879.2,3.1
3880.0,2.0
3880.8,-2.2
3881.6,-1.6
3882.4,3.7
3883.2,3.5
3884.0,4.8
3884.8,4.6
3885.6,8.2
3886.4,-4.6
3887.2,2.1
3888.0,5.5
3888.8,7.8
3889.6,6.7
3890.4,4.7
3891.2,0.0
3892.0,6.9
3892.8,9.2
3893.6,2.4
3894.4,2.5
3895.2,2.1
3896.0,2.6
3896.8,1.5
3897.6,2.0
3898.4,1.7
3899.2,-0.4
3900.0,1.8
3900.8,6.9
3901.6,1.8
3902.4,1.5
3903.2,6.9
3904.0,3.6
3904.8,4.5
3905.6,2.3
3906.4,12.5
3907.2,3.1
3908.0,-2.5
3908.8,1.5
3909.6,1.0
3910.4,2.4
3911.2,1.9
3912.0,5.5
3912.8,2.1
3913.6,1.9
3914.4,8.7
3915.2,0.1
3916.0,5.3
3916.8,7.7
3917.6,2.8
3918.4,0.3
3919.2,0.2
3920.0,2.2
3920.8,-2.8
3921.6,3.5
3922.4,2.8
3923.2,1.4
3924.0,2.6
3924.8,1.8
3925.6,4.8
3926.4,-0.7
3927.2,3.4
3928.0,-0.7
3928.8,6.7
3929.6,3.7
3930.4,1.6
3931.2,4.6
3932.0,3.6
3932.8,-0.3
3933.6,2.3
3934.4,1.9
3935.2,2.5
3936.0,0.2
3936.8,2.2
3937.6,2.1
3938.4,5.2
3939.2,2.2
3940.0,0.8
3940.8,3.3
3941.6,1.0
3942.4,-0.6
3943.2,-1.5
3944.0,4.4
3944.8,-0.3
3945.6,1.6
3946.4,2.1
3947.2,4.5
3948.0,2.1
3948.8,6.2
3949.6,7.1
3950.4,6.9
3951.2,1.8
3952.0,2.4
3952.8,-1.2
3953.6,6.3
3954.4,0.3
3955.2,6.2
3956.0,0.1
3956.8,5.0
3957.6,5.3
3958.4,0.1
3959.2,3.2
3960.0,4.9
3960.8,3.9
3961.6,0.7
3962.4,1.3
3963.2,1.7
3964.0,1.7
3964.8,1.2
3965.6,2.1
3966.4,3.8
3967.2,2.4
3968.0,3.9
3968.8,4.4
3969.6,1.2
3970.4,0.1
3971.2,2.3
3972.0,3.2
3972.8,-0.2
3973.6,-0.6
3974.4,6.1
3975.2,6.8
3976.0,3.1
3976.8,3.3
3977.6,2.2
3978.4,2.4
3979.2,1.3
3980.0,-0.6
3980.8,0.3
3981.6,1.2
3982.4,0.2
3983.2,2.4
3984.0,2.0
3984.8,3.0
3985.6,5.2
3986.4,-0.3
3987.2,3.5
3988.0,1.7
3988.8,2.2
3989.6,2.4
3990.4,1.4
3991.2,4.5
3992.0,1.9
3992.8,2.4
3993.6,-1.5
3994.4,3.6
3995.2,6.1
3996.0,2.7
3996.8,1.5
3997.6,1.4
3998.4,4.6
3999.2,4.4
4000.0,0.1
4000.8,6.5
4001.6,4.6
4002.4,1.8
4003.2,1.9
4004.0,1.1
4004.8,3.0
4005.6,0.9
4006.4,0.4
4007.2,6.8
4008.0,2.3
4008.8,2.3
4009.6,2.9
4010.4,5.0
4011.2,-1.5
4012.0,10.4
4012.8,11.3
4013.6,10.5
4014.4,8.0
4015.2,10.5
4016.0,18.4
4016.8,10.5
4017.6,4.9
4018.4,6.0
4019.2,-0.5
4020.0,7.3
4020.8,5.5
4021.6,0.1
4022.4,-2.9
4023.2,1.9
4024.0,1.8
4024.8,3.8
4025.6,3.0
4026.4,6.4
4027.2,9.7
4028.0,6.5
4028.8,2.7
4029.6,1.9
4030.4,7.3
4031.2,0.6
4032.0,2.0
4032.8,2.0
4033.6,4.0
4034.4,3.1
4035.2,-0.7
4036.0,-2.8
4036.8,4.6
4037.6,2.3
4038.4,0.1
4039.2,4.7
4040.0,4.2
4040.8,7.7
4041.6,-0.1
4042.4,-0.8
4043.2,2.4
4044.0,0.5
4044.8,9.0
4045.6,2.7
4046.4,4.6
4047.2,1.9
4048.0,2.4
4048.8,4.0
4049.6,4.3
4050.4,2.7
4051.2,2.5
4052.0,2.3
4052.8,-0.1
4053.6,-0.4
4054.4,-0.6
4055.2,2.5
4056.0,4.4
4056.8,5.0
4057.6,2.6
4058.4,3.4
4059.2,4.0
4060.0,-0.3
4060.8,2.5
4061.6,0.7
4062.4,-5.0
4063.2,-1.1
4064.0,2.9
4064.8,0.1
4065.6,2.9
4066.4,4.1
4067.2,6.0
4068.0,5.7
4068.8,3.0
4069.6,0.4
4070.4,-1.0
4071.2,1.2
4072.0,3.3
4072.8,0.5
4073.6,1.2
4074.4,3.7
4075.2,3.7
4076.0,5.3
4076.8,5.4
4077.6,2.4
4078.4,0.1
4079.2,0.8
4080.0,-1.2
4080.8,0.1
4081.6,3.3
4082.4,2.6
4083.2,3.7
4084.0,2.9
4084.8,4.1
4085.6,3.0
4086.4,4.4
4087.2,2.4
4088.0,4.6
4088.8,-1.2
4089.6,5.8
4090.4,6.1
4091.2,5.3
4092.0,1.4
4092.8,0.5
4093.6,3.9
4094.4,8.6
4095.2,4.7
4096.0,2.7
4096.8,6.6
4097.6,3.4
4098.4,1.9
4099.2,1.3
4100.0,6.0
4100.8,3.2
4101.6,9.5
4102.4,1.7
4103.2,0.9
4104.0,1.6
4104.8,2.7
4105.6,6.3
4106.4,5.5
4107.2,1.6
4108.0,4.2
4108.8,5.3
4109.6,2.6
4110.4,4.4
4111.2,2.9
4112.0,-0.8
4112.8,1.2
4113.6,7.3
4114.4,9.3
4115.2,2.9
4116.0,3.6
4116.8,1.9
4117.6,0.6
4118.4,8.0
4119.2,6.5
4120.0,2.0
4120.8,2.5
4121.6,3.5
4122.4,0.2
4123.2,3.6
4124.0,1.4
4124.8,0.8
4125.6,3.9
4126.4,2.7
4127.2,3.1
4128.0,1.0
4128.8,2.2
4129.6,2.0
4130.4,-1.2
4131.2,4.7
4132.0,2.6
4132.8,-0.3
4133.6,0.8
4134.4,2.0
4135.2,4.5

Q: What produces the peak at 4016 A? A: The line [O II]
